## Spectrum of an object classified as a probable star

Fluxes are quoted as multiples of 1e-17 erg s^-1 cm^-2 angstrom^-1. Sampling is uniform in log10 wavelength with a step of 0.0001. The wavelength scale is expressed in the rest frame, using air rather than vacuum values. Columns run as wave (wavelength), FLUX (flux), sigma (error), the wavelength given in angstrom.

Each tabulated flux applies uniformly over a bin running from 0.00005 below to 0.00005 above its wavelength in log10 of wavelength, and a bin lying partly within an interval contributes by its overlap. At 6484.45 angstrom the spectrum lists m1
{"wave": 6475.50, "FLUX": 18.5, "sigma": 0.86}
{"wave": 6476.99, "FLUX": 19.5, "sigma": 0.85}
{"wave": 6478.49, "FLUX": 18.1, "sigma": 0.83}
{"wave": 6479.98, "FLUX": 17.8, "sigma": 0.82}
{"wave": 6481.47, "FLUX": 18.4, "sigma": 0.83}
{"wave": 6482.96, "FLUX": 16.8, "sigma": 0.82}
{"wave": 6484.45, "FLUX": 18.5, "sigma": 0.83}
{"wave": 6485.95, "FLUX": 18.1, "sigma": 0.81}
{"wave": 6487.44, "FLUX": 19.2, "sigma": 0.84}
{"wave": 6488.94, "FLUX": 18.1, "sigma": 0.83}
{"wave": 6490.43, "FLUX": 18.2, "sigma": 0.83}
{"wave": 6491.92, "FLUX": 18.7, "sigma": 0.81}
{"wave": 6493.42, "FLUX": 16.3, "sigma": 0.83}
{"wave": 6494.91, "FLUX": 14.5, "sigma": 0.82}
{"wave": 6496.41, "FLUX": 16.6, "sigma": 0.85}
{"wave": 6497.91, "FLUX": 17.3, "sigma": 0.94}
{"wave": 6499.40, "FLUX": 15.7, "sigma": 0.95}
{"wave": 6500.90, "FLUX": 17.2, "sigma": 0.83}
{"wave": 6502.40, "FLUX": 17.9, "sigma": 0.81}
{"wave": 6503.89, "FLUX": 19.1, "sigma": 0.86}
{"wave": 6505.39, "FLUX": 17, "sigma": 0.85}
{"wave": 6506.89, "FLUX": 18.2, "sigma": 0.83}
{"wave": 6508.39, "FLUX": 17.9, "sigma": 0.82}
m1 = 18.5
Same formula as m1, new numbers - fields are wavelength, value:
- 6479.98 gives 17.8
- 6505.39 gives 17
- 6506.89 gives 18.2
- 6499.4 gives 15.7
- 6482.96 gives 16.8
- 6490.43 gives 18.2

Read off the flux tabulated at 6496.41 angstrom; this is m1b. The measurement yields 16.6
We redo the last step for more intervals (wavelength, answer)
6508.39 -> 17.9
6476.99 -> 19.5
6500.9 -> 17.2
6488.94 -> 18.1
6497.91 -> 17.3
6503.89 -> 19.1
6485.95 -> 18.1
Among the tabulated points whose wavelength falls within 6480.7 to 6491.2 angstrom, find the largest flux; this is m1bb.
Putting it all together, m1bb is 19.2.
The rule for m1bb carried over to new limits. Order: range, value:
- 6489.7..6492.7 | 18.7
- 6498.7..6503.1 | 17.9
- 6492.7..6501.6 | 17.3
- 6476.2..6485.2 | 19.5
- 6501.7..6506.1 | 19.1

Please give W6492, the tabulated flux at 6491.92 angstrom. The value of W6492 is 18.7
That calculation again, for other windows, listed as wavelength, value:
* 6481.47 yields 18.4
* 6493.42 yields 16.3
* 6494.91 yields 14.5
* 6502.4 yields 17.9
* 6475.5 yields 18.5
